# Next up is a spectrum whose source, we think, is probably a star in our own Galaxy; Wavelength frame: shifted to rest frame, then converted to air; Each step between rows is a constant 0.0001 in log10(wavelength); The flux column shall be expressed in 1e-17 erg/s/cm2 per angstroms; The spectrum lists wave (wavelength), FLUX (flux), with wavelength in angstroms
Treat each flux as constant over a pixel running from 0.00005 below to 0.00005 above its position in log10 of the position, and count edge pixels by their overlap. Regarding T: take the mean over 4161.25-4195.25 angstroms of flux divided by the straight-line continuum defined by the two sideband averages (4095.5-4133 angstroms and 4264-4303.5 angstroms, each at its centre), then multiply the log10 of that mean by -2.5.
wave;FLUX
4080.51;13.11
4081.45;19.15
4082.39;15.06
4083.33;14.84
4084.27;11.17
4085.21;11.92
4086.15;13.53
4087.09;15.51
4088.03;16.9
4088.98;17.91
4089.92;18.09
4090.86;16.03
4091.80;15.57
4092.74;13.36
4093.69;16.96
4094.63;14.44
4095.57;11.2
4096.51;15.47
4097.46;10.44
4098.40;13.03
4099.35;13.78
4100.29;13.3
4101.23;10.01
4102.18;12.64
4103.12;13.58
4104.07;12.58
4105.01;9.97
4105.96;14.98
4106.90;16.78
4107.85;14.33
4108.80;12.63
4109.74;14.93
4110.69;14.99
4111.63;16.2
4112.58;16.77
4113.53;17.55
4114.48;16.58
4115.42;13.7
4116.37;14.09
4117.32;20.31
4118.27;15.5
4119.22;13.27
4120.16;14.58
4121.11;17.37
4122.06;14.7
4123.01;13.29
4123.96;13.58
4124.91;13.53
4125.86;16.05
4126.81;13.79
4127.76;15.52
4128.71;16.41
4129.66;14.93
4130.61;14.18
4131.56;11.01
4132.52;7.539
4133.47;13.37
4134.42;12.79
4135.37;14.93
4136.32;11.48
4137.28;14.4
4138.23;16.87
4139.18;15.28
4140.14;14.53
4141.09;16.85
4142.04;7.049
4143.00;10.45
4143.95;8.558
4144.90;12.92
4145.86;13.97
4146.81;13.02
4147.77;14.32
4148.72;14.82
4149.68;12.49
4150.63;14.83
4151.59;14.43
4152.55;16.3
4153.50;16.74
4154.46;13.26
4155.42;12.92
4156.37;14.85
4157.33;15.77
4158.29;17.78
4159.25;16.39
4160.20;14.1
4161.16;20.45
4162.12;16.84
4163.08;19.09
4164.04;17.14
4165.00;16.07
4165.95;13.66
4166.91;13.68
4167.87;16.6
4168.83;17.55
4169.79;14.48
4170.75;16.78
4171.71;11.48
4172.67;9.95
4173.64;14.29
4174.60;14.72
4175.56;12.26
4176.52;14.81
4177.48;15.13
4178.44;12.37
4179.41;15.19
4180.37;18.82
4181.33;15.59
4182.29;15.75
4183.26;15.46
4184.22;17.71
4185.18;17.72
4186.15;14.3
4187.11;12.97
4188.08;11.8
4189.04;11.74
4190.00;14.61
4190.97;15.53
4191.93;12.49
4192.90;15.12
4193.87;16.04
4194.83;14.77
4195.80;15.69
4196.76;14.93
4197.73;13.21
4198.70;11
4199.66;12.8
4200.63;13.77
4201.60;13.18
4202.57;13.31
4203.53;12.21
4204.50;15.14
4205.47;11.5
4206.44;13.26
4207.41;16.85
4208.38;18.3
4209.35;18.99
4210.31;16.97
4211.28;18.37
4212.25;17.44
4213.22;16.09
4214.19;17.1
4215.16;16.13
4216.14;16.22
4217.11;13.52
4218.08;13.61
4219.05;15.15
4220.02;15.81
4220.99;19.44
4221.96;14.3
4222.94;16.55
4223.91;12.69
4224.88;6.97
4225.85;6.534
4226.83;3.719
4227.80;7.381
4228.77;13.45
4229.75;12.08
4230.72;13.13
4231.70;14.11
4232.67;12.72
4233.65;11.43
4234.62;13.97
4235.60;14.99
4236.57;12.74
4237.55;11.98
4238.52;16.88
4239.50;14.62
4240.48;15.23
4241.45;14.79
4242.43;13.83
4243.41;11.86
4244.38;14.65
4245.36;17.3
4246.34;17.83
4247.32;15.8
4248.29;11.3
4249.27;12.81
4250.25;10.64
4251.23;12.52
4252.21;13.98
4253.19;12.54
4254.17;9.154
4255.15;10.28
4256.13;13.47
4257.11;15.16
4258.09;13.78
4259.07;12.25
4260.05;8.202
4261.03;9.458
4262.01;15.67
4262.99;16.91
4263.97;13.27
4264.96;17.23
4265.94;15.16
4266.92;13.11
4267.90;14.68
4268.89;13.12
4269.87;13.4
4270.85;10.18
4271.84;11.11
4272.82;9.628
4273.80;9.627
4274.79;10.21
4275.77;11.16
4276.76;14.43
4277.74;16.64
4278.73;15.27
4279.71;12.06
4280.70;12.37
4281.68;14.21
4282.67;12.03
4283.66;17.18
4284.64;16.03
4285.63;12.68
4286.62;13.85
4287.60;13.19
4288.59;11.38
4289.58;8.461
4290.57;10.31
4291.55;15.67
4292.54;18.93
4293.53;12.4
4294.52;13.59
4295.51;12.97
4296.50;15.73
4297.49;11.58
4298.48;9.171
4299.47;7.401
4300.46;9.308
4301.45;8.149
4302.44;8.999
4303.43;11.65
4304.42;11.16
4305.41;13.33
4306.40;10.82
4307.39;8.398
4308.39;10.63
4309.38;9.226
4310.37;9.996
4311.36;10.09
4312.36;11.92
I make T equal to -0.107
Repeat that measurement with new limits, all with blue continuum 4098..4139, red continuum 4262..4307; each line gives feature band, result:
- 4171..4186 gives -0.08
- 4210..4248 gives -0.06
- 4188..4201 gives -0.03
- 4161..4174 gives -0.12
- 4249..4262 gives 0.08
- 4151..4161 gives -0.11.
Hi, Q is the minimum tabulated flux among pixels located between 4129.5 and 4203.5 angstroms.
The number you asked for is 7.049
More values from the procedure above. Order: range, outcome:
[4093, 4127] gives 9.97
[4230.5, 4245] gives 11.43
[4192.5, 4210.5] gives 11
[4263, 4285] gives 9.627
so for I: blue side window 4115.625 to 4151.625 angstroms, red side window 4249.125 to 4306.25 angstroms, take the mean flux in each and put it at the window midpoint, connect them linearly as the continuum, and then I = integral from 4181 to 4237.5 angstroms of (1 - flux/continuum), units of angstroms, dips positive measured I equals -3.9 angstroms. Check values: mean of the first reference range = 13.9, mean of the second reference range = 12.6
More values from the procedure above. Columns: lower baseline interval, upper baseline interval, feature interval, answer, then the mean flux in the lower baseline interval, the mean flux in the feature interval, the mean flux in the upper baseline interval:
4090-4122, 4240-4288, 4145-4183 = -2.8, 14.5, 15.1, 13.3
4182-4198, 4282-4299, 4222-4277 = 4.4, 14.7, 12.7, 13.2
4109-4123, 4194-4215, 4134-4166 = 1.7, 15.6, 14.6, 15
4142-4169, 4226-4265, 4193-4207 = 0.2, 14.8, 13.7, 13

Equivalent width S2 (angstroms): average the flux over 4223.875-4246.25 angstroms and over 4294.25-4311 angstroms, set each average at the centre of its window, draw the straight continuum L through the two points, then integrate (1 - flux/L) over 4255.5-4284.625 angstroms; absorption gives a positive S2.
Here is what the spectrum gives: -4.0 angstroms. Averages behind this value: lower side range 12.6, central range 13.2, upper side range 10.7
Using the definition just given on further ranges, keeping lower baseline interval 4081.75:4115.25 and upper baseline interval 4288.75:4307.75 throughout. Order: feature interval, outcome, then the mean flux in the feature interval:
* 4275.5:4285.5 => -2.0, 14.1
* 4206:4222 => -4.6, 16.4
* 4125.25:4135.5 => 0.2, 13.6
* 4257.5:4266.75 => -1.2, 13.6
